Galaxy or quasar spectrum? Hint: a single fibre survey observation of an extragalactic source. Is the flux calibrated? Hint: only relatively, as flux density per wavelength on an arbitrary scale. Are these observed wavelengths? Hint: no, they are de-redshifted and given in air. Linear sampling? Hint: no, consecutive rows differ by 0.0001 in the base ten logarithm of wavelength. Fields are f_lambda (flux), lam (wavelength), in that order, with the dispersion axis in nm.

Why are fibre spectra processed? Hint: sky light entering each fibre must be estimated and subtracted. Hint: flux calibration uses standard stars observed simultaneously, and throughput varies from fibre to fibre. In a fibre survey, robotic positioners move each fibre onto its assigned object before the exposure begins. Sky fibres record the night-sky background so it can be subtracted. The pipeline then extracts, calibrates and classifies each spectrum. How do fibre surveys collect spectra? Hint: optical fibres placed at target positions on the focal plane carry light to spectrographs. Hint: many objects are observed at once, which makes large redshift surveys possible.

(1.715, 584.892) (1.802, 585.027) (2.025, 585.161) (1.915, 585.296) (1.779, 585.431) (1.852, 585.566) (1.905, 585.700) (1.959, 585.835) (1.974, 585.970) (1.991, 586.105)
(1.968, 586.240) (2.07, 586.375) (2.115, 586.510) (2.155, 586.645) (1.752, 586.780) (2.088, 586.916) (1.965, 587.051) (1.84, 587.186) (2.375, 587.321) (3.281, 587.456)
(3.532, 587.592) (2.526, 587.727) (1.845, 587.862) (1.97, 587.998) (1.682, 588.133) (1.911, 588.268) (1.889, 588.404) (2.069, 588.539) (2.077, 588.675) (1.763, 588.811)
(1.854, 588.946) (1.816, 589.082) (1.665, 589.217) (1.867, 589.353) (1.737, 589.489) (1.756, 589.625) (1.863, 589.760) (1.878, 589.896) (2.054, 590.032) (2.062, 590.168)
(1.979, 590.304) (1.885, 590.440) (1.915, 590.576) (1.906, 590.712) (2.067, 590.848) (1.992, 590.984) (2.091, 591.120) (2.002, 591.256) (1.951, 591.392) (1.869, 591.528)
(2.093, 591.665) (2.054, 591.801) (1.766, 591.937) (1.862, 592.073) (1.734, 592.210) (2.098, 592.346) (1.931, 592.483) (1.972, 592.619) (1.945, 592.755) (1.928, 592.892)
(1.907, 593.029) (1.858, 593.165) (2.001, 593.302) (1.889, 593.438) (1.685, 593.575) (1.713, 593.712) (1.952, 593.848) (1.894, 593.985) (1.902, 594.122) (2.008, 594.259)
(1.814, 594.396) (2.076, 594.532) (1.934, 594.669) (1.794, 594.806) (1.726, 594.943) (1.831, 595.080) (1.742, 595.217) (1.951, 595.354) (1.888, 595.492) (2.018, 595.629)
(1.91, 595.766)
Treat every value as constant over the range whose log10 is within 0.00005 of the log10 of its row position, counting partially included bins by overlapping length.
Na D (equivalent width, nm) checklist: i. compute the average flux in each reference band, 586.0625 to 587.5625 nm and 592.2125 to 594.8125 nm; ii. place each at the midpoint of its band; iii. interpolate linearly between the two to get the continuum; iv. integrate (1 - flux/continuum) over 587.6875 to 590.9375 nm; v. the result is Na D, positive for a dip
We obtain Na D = 0.260 nm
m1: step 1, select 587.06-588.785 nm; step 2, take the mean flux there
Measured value 2.23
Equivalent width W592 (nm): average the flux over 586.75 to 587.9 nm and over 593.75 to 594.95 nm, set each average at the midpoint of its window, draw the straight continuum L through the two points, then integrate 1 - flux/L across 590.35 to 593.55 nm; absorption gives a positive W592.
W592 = 0.20 nm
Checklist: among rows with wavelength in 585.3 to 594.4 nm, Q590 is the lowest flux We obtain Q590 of 1.665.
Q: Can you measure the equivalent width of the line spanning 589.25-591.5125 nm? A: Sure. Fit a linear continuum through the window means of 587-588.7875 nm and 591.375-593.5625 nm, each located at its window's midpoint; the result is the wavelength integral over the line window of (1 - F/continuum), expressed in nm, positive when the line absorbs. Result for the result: 0.14 nm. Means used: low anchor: 2.22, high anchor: 1.92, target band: 1.93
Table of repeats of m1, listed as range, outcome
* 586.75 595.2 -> 1.97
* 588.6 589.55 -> 1.83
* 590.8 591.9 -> 2.01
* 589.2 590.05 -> 1.83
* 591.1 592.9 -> 1.95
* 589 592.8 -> 1.92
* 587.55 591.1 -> 1.97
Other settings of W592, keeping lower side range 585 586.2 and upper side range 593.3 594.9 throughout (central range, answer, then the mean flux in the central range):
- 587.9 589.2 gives 0.02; 1.88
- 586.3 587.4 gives -0.08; 2.06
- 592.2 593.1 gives -0.03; 1.94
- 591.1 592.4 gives -0.04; 1.95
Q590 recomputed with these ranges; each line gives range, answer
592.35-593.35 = 1.858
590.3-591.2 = 1.885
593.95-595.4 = 1.726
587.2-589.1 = 1.682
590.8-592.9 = 1.734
